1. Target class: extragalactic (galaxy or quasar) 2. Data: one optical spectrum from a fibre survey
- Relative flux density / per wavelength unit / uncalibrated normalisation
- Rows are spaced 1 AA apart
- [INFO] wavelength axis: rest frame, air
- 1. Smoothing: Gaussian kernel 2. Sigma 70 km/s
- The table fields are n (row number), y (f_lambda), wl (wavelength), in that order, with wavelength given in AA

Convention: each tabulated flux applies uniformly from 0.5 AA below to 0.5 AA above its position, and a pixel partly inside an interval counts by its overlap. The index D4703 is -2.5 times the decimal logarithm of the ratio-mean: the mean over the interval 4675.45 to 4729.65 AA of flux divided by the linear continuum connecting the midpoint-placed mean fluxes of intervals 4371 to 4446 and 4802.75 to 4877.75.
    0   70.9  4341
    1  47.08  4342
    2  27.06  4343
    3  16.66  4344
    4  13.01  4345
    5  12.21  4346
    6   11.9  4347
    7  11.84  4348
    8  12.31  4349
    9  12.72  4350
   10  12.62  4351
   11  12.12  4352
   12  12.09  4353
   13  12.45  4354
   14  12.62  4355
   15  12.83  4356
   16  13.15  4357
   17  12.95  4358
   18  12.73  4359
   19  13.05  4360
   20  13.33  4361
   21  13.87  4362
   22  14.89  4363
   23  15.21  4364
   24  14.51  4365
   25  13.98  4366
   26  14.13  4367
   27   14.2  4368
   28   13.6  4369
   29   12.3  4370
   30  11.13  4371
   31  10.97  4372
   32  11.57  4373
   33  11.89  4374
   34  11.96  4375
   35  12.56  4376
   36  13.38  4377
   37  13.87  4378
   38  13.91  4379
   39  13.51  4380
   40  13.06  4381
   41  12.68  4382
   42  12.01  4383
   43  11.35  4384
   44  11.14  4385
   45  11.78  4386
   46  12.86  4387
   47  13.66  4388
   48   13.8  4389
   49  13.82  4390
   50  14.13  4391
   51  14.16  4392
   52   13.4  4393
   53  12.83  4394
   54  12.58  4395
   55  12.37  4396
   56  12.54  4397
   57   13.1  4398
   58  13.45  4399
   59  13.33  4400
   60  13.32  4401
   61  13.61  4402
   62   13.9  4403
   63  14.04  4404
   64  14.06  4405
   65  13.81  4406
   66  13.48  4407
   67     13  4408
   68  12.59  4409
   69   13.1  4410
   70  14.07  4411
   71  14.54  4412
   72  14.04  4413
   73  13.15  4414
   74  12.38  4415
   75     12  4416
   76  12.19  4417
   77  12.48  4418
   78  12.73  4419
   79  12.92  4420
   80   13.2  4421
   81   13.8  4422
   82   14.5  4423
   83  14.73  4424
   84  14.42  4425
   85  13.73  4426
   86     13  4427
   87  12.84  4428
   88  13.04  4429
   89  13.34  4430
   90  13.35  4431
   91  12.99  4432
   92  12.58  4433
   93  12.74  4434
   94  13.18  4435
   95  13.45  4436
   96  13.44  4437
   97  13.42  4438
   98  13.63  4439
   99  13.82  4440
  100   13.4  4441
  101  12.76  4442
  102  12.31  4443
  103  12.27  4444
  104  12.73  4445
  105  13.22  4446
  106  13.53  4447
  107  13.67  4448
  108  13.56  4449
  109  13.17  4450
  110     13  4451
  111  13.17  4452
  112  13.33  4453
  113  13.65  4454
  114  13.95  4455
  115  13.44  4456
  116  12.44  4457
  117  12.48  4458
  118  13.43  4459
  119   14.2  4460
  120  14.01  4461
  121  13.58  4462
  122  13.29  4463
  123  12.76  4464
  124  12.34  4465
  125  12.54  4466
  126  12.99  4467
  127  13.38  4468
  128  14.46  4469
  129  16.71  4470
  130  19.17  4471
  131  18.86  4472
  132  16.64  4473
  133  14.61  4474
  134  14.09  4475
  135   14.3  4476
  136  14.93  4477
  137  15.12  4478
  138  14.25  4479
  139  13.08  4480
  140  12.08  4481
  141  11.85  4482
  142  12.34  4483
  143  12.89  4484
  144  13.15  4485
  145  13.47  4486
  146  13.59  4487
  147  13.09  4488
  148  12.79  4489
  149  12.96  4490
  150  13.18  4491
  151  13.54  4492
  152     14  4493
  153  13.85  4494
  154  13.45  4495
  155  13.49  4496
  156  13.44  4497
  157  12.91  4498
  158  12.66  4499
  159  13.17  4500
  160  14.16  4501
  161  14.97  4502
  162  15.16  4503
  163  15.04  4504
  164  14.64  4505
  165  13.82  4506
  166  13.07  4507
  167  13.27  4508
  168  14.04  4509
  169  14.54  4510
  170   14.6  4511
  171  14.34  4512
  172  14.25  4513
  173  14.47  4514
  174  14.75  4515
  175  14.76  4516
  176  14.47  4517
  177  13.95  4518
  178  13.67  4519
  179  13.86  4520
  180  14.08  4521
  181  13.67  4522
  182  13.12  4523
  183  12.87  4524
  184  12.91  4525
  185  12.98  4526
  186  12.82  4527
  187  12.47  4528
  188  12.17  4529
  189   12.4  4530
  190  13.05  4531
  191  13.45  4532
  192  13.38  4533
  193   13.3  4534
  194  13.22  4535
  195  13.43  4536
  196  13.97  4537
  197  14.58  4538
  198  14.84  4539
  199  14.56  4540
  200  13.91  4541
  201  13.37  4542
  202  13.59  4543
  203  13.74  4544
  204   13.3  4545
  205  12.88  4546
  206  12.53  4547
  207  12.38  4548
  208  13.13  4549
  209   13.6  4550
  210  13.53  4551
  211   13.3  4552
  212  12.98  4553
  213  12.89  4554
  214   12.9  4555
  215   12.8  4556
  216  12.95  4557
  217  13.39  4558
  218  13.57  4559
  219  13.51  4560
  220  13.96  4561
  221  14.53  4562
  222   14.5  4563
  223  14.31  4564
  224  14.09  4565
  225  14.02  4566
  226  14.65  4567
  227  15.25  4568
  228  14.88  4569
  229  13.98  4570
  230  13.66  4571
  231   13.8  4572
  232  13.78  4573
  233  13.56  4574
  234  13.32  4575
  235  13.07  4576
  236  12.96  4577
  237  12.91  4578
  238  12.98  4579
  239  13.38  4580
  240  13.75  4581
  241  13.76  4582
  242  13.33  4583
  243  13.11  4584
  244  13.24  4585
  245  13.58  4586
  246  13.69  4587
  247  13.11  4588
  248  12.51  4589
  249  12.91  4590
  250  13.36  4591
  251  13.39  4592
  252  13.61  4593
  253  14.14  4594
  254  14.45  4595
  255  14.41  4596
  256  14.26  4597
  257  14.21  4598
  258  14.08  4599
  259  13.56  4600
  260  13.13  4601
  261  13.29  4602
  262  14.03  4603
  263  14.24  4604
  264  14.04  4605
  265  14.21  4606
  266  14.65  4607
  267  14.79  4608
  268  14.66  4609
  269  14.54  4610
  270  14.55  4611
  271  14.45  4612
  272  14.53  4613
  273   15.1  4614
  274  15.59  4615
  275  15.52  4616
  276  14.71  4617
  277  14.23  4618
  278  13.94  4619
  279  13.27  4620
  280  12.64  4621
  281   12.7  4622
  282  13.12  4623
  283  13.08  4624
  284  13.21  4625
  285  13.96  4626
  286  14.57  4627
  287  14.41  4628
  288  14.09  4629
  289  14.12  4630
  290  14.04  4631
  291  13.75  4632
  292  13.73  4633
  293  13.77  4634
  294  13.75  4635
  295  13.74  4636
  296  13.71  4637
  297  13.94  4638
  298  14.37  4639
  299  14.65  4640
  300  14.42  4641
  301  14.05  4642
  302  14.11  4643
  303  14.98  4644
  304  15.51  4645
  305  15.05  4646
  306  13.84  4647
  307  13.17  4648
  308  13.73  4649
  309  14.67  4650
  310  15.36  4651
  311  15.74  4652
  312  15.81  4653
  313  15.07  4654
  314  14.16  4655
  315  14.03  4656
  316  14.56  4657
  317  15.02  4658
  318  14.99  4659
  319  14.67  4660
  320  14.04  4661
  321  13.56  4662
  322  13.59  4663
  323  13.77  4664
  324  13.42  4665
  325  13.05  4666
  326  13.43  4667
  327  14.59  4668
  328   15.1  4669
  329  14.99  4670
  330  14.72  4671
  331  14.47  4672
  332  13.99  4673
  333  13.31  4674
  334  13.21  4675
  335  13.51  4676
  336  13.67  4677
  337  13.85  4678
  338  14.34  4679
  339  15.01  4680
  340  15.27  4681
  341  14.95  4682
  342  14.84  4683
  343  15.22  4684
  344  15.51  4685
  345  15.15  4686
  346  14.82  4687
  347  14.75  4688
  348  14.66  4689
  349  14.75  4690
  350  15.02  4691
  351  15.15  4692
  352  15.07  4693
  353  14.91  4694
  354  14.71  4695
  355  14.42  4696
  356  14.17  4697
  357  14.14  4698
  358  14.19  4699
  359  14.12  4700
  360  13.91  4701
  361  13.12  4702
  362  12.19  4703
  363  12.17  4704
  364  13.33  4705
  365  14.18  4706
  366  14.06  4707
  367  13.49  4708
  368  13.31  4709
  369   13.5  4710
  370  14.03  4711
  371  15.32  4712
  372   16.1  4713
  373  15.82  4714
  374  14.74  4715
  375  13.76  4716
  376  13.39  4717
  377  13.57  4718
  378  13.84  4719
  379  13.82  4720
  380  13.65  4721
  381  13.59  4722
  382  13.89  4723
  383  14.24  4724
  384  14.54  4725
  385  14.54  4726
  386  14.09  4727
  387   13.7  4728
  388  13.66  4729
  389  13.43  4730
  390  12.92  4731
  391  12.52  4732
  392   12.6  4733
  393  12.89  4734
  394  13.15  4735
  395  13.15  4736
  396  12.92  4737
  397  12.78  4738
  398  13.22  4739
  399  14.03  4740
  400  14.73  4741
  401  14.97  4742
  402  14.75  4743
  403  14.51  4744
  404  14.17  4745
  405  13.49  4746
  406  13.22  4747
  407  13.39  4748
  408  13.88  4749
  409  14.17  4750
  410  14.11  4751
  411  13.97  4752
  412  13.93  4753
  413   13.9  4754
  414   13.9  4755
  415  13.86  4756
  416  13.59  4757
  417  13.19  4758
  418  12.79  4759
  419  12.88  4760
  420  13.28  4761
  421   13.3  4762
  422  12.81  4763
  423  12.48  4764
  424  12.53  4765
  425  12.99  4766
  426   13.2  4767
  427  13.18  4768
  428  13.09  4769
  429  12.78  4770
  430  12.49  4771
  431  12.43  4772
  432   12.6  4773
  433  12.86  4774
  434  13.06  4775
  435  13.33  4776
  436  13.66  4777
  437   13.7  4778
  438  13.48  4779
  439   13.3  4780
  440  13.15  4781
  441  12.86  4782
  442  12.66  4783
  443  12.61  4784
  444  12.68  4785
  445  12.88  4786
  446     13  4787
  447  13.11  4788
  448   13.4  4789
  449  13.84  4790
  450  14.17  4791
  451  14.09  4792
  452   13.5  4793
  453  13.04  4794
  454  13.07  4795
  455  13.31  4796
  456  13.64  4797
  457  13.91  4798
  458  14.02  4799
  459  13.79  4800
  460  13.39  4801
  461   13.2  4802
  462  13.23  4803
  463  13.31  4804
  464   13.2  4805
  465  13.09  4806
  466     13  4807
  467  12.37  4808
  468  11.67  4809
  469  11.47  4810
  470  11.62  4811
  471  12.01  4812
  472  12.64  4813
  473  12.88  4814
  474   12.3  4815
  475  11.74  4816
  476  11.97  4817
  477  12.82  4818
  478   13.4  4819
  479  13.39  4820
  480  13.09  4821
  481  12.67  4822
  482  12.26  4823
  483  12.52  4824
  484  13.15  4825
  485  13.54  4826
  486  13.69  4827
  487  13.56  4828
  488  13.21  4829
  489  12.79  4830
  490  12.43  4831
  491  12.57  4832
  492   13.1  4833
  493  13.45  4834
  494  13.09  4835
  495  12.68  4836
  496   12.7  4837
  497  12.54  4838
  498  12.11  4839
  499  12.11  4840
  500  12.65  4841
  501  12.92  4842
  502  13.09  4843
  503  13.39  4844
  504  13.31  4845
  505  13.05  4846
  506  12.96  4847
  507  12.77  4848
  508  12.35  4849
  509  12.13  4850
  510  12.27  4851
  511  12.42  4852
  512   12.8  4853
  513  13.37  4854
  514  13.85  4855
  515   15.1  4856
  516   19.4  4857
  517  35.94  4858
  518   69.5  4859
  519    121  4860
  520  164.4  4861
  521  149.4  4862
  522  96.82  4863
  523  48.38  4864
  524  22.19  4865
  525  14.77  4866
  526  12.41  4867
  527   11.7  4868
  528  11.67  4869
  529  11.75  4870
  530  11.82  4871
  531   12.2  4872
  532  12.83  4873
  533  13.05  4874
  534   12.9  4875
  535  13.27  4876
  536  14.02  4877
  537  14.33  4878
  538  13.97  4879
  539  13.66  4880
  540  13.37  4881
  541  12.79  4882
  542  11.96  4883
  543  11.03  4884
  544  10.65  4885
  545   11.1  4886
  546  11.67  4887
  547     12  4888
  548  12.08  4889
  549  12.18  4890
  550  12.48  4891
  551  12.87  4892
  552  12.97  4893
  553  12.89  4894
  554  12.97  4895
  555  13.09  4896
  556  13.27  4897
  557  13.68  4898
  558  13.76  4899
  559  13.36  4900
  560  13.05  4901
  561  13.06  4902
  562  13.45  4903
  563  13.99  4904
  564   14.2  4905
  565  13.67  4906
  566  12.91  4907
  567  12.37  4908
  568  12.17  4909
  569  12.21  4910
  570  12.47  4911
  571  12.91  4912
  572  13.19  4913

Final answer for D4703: 0.28 mag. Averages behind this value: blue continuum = 13.1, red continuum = 21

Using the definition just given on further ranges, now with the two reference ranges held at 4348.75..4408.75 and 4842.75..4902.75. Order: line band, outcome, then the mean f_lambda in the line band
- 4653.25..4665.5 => 0.29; 14.3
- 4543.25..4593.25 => 0.24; 13.5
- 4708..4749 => 0.40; 13.8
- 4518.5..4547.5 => 0.21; 13.4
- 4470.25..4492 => 0.07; 14.1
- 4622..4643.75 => 0.29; 13.9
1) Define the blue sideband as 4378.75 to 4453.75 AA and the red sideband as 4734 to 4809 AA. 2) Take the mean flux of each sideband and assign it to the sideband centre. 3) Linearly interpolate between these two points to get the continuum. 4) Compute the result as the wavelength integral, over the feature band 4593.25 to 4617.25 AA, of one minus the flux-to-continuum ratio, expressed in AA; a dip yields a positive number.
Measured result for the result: -2.0 AA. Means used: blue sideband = 13.2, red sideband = 13.3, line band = 14.4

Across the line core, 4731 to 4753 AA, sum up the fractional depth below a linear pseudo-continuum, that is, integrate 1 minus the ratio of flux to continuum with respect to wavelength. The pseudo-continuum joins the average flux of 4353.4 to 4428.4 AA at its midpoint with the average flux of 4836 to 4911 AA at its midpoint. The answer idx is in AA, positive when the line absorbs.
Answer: 6.08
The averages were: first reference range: 13.2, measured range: 13.6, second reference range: 21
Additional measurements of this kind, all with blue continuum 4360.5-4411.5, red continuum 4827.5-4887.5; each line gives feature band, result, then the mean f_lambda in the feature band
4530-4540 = 1.6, 13.7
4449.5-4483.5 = 2.1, 13.9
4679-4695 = 3.7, 15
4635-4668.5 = 7.8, 14.3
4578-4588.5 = 2.4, 13.4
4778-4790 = 4.7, 13.1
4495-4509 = 1.6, 13.8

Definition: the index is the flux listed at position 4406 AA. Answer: 13.81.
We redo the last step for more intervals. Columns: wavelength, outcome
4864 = 48.38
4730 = 13.43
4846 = 13.05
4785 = 12.68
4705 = 13.33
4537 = 13.97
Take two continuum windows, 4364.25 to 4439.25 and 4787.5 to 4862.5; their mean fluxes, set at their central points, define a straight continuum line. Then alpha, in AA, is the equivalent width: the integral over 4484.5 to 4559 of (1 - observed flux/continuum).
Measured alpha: 6.8 AA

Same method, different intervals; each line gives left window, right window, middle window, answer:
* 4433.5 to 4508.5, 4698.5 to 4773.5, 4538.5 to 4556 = 0.36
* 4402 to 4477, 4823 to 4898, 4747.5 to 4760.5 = 3.70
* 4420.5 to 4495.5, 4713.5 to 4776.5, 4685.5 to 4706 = -1.05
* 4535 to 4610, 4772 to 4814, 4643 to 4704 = -4.48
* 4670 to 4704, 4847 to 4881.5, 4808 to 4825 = 8.97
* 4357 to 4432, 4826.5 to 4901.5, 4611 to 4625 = 2.36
